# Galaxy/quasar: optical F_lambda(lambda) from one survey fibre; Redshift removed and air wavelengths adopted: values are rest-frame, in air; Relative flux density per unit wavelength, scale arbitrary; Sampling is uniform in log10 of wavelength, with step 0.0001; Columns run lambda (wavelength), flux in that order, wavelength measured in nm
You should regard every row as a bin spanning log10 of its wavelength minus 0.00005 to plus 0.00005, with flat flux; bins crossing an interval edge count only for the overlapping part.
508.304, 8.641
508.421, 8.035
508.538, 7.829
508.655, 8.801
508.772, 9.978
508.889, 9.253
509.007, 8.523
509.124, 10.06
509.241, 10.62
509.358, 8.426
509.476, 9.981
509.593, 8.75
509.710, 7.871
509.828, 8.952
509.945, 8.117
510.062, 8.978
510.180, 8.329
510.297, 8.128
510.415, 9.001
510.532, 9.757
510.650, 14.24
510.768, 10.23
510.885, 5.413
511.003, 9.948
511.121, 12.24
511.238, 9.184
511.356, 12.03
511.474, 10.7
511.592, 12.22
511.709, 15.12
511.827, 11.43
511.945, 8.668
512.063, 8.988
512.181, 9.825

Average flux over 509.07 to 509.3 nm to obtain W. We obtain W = 10.4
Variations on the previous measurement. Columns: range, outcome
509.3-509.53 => 9.16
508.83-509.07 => 8.9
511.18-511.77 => 11.9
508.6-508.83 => 9.4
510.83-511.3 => 9.24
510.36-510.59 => 9.41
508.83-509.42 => 9.37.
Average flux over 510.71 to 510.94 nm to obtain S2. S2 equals 7.87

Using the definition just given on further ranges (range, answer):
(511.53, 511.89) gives 12.9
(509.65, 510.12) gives 8.49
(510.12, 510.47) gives 8.47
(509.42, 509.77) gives 8.86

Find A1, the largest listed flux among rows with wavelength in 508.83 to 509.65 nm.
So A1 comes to 10.62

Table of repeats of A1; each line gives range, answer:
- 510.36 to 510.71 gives 14.24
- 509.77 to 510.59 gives 9.757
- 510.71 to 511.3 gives 12.24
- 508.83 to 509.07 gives 9.253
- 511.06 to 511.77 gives 15.12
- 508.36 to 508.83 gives 9.978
